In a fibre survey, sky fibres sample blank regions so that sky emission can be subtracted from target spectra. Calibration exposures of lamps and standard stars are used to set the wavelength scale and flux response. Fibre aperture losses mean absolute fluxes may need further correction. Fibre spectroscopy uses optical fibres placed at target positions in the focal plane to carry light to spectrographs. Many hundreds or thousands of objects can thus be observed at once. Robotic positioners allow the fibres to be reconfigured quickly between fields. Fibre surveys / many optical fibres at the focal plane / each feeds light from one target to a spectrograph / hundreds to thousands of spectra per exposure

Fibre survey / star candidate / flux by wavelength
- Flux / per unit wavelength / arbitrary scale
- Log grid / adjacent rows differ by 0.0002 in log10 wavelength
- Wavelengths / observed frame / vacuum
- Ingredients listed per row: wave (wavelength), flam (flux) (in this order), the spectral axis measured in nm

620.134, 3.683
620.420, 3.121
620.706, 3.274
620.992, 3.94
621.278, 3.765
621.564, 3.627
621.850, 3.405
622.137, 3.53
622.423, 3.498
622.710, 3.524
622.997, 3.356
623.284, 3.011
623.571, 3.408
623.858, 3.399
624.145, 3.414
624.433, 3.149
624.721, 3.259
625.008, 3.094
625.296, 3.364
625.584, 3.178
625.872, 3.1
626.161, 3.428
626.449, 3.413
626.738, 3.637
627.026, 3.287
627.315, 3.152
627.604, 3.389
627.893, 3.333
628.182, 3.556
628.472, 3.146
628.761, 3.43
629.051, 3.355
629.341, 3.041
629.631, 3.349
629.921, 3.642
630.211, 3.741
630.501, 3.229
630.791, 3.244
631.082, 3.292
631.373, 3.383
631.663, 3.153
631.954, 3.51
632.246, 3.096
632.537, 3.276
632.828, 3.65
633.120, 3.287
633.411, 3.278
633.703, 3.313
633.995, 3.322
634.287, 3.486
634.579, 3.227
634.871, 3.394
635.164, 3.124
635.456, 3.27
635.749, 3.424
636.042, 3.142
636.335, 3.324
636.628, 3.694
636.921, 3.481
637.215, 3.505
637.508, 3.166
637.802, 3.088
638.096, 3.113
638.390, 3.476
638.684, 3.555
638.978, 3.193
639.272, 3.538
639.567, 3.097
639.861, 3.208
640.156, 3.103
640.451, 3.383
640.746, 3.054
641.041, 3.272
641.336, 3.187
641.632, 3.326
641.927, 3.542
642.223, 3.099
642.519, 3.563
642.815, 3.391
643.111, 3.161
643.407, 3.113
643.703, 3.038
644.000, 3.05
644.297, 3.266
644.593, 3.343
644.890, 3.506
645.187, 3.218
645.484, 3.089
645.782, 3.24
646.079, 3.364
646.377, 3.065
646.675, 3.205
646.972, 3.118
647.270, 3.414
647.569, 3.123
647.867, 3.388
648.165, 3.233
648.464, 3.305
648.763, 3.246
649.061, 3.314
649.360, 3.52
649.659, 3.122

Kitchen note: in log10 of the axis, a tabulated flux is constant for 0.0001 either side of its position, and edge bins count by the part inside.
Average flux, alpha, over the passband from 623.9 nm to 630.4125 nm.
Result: 3.34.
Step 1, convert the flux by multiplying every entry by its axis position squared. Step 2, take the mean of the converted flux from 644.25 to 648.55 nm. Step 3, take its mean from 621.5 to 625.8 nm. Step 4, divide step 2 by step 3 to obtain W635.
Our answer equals 1.0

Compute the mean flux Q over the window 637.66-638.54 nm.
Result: 3.23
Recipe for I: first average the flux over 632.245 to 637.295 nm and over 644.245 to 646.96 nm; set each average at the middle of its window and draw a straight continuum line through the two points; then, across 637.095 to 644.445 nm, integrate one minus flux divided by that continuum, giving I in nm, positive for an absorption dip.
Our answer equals 0.08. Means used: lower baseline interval 3.36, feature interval 3.26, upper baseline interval 3.25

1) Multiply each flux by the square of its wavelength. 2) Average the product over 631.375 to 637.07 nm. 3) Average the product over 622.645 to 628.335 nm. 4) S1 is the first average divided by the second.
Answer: 1.0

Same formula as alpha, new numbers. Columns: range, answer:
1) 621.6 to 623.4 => 3.41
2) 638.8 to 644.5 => 3.24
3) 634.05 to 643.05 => 3.31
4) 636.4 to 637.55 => 3.48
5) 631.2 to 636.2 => 3.31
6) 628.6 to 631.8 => 3.35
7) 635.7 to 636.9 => 3.4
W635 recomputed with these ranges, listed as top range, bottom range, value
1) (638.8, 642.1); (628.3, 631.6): 1.01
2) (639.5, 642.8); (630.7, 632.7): 1.03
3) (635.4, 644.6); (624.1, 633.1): 1.02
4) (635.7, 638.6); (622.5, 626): 1.06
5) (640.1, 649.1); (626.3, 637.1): 1.01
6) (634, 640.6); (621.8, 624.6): 1.03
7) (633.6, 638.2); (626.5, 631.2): 1.01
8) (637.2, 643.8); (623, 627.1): 1.04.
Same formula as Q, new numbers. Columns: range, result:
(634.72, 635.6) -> 3.26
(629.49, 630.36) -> 3.58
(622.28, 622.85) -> 3.51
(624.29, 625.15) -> 3.17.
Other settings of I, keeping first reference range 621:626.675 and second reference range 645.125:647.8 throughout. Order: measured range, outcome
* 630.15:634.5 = -0.03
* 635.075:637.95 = -0.04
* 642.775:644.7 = 0.03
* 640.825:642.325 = -0.02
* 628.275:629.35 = 0.02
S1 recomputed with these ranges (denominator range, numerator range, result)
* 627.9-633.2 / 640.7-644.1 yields 1.00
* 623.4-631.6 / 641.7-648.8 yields 1.03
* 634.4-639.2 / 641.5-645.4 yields 1.00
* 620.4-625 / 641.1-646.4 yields 1.02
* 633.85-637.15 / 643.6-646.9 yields 0.99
